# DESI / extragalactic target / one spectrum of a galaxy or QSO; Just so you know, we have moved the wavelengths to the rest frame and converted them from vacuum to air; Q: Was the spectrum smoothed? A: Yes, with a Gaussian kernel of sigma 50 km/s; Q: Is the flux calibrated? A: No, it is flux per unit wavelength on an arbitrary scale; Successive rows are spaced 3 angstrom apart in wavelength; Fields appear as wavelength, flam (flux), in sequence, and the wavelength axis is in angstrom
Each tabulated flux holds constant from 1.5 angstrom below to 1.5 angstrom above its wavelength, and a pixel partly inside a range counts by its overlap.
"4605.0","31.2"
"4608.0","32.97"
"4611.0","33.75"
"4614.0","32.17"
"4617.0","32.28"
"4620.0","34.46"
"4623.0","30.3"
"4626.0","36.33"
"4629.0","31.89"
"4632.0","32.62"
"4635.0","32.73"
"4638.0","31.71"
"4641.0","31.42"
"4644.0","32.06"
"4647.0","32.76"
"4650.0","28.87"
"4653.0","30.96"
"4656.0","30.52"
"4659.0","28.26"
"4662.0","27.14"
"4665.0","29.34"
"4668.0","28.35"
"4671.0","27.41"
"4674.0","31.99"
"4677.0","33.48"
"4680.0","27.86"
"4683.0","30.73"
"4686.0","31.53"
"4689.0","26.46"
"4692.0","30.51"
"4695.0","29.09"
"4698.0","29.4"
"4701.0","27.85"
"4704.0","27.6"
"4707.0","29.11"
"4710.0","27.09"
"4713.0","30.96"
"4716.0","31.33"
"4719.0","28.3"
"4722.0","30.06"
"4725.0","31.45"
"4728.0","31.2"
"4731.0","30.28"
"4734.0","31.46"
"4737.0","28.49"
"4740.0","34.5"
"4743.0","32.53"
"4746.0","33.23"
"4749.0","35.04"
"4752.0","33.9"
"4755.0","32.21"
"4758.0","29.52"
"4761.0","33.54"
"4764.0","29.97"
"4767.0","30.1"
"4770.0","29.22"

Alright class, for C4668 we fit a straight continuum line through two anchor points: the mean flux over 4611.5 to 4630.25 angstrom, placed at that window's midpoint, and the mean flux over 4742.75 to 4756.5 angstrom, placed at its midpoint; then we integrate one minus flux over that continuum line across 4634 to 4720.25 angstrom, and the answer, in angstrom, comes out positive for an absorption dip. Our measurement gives 8.8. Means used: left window 33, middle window 29.8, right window 33.5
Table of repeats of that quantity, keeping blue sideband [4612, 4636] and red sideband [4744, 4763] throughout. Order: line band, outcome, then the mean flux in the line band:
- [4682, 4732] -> 4.98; 29.6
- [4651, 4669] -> 2.05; 29.1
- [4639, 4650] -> 0.41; 31.6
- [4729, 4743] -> 0.64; 31.3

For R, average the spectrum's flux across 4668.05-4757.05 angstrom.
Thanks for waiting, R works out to 30.5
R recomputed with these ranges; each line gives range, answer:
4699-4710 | 28.1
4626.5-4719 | 30.1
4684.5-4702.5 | 29.1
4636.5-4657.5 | 31.2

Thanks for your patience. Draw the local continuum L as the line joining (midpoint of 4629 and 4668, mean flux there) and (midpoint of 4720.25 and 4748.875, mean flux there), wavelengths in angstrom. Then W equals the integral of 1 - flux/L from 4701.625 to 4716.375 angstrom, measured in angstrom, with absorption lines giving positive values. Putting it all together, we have 1.1 angstrom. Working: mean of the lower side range 30.7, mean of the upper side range 31.6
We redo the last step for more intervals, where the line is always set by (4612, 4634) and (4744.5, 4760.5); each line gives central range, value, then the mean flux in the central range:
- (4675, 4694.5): 1.6 angstrom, 30.1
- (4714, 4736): 1.5 angstrom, 30.5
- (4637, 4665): 2.2 angstrom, 30.3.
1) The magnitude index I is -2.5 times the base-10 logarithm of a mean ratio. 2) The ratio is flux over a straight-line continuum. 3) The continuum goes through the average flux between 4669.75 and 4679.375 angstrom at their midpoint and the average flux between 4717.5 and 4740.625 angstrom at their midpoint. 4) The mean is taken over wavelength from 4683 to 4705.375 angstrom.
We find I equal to 0.06 mag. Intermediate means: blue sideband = 30.8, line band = 29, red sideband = 30.6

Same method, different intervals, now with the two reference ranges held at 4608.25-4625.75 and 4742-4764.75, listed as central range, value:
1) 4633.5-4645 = 0.03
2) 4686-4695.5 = 0.13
